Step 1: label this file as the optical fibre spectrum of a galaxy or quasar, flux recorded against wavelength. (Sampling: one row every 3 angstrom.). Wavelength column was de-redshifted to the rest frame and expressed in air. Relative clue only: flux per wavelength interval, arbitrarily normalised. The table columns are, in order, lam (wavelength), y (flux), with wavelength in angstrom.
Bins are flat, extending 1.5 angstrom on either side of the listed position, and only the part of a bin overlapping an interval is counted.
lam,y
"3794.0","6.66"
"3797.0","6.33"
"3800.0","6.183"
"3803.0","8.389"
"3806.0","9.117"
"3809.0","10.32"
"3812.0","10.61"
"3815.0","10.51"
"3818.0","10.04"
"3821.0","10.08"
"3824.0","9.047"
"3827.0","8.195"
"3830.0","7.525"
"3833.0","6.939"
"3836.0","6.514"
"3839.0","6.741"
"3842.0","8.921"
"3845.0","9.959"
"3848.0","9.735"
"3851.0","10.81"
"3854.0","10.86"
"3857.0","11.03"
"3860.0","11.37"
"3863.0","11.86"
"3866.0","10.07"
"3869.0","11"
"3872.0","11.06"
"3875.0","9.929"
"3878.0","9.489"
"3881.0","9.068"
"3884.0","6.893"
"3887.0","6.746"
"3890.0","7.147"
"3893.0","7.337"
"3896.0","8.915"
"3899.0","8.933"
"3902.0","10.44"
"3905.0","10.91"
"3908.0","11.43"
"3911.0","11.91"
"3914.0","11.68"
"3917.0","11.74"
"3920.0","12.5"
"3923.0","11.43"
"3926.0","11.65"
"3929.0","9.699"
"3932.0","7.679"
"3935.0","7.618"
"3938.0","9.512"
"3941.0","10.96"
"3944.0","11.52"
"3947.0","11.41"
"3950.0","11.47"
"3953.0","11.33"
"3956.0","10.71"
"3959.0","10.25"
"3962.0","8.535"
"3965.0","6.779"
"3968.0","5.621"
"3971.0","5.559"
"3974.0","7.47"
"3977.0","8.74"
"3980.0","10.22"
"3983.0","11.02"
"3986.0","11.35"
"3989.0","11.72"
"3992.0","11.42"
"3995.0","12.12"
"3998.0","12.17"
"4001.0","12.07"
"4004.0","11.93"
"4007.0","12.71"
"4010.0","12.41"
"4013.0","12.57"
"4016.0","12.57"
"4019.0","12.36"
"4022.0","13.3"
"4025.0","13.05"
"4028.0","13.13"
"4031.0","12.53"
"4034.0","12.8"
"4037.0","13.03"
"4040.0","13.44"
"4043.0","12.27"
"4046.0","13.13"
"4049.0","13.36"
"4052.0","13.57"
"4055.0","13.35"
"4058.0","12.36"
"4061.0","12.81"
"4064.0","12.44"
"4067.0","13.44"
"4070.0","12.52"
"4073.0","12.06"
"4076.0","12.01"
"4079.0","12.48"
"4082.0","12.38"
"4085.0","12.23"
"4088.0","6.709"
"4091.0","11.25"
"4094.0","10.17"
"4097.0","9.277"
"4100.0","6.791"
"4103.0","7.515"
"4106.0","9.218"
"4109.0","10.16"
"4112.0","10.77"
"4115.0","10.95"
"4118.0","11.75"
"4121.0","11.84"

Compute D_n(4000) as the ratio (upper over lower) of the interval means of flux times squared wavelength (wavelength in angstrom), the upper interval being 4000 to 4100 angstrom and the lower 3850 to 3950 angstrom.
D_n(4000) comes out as 1.30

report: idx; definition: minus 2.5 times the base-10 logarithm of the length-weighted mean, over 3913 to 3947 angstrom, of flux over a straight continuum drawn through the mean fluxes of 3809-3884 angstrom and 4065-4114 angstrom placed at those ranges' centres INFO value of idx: -0.07 mag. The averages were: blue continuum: 9.6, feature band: 10.6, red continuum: 10.6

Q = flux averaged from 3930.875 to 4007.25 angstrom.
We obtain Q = 10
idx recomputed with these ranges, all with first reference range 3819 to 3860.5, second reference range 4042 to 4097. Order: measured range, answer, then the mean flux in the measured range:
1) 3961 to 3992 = 0.23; 8.84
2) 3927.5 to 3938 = 0.21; 8.5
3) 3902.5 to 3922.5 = -0.16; 11.6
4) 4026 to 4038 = -0.12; 12.9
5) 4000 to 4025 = -0.11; 12.5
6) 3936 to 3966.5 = 0.03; 10.2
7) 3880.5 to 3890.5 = 0.30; 7.33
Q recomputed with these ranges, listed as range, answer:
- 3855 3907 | 9.57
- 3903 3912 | 11.3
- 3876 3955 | 9.98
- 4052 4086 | 12.6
